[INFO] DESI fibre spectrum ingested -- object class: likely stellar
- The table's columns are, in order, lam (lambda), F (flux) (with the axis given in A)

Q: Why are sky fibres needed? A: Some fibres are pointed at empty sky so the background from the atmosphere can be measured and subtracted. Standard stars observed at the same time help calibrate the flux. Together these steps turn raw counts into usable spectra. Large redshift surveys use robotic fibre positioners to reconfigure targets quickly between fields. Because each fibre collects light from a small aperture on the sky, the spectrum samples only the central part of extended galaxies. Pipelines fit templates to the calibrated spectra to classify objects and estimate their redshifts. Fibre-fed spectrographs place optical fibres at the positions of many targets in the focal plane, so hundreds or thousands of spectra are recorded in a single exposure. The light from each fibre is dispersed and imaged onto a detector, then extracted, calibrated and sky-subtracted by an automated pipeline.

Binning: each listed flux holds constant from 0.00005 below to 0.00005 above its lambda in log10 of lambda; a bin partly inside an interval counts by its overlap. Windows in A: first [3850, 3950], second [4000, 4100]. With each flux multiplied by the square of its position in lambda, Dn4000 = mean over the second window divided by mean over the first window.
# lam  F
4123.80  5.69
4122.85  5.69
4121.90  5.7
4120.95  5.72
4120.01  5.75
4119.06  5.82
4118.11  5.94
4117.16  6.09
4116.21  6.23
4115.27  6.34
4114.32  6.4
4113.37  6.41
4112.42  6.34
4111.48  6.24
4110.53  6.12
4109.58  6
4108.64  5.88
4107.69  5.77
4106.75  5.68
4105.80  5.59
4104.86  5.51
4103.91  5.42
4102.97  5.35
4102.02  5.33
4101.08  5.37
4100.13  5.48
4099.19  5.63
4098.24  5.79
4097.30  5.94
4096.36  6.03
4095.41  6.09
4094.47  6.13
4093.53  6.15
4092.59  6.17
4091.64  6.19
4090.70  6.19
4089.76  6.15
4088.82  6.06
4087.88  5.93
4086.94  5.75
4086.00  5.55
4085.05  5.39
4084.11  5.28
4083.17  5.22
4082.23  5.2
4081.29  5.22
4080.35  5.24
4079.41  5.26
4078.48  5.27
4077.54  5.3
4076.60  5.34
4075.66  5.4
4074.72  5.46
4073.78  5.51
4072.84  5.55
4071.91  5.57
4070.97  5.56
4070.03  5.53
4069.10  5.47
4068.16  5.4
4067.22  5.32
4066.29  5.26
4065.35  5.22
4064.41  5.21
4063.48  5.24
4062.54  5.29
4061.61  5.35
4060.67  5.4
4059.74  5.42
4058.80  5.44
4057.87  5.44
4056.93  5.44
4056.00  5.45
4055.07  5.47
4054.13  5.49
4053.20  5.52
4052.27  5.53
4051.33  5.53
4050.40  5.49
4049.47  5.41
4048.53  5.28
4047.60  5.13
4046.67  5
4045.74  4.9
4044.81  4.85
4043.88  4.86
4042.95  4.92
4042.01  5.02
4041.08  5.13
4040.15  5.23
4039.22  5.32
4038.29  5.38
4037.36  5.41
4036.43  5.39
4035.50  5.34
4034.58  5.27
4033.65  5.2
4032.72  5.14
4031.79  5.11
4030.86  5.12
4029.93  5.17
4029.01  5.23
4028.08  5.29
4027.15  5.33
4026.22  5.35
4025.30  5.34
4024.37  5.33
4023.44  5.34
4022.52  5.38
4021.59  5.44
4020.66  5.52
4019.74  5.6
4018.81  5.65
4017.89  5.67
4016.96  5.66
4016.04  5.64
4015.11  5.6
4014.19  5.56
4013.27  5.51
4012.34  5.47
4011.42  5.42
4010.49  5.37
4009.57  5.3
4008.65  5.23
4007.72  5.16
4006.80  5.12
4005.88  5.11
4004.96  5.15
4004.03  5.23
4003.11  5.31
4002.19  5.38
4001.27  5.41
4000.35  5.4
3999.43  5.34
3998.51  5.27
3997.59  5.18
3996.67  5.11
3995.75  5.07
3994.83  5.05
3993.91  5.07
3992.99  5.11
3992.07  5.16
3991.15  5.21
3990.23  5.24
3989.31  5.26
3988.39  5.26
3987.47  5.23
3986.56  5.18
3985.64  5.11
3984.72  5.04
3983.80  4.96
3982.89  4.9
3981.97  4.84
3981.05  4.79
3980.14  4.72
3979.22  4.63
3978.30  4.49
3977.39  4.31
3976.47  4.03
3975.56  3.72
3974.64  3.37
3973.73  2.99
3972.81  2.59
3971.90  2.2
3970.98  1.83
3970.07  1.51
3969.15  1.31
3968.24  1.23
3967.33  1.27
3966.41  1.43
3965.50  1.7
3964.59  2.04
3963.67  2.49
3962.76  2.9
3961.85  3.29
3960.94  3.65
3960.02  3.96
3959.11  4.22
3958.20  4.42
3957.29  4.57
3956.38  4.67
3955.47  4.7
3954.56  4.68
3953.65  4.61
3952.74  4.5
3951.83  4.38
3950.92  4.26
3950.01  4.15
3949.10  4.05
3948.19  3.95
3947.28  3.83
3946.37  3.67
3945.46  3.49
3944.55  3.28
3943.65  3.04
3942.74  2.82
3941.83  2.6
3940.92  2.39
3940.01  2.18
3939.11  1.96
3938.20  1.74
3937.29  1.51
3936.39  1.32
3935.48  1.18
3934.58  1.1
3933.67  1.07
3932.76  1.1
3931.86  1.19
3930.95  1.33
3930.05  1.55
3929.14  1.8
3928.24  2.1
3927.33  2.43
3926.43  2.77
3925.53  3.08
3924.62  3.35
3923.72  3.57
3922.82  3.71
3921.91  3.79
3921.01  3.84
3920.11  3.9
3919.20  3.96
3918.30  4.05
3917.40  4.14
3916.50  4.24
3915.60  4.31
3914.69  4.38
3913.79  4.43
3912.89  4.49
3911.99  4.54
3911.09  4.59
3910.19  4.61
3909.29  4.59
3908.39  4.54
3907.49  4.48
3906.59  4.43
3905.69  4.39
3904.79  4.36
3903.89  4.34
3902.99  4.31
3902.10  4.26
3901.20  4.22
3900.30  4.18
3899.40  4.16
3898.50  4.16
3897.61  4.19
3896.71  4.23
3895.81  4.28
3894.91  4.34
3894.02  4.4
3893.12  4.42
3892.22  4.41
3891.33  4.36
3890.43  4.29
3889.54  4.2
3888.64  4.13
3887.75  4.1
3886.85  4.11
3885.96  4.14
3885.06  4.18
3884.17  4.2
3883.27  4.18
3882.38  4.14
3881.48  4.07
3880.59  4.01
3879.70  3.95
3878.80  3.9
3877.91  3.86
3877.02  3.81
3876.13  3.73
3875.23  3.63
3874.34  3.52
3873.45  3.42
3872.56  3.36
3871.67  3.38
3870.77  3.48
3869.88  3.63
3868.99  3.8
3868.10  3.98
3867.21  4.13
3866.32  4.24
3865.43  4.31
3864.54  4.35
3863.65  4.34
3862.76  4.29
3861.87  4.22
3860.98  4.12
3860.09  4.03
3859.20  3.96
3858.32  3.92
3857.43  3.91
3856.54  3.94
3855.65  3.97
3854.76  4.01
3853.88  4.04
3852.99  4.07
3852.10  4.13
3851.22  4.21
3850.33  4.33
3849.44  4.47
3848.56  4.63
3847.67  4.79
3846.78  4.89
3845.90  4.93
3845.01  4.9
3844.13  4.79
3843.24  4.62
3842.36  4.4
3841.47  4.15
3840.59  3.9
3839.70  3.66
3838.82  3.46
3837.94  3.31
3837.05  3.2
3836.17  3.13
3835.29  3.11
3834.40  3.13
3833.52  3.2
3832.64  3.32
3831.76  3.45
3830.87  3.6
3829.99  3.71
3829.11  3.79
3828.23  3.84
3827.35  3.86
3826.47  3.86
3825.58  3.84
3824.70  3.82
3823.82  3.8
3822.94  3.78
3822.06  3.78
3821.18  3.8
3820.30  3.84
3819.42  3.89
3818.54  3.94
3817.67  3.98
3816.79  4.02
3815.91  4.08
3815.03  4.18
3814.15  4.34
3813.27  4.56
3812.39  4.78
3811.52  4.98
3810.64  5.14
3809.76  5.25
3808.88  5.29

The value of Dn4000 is 1.60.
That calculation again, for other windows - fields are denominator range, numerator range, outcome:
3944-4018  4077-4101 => 1.38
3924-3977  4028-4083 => 1.99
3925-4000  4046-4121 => 1.71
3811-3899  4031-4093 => 1.49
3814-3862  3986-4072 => 1.48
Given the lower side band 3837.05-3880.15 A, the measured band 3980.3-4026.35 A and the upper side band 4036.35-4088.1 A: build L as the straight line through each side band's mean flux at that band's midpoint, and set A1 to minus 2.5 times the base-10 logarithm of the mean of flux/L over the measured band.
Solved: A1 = -0.066 mag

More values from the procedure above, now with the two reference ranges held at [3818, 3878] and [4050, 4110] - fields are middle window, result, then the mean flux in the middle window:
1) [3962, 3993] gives 0.30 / 3.69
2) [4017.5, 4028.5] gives -0.06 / 5.44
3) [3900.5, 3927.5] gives 0.08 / 4.09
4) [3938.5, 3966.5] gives 0.31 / 3.5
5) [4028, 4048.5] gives 0.02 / 5.16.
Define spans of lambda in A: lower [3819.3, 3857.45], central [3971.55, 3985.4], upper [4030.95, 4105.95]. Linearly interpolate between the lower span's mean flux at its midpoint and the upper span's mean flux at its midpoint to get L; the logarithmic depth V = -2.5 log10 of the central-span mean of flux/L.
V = 0.18 mag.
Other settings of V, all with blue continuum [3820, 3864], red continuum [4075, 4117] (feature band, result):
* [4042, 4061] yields 0.032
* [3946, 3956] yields 0.115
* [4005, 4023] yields -0.053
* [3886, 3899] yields 0.017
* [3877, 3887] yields 0.051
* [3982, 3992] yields -0.029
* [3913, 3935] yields 0.450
